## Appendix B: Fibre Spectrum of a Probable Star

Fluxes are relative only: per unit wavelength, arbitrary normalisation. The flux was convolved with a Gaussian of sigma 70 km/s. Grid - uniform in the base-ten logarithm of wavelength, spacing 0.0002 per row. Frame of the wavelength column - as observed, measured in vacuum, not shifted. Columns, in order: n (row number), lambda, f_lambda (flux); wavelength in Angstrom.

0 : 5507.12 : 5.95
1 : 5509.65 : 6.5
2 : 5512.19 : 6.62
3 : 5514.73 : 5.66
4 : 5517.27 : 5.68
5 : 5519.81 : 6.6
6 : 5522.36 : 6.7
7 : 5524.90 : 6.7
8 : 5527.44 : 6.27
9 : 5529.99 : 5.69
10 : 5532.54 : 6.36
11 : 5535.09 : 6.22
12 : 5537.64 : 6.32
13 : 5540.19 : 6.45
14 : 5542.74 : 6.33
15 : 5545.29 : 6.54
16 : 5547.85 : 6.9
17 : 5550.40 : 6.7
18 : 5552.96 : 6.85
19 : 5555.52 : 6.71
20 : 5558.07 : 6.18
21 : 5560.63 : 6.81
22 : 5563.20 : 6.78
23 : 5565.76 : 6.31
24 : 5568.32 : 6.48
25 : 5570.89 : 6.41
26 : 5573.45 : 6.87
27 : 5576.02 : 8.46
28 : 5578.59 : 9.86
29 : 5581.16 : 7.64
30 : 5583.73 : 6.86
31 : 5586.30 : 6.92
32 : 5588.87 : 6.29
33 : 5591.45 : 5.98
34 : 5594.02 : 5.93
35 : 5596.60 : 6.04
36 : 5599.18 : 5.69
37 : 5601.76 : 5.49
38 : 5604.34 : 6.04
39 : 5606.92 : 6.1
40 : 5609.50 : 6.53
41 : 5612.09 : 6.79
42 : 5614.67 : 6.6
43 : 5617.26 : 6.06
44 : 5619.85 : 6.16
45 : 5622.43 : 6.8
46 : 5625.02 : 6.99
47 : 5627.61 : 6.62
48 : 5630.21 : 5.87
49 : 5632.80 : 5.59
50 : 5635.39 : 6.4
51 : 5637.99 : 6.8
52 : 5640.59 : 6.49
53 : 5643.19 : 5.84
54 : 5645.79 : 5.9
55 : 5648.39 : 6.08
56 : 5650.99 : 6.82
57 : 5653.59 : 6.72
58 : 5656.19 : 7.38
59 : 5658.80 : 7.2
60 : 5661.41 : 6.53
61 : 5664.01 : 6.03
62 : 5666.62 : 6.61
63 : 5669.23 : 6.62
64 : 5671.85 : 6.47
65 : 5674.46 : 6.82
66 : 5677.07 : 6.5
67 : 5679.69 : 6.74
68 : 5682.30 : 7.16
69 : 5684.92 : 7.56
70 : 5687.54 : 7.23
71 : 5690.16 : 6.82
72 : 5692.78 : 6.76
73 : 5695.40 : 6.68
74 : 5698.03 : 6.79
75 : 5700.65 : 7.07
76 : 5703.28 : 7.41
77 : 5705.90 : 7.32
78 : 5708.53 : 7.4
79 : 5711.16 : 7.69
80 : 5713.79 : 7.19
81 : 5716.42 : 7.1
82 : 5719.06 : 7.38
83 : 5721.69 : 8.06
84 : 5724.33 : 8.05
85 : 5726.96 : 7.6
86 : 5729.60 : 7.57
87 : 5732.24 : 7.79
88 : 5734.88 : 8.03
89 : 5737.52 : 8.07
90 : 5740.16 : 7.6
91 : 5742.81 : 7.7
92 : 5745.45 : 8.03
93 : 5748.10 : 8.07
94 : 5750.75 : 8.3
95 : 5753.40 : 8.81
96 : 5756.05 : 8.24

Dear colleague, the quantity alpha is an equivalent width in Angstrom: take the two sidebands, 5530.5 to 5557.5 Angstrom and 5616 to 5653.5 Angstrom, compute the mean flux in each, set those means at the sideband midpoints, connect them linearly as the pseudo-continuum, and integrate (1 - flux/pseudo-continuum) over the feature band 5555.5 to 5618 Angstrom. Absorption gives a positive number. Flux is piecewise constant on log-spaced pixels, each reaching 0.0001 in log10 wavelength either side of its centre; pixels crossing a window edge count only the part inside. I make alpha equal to -2.1 Angstrom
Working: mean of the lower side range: 6.51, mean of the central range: 6.64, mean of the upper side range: 6.33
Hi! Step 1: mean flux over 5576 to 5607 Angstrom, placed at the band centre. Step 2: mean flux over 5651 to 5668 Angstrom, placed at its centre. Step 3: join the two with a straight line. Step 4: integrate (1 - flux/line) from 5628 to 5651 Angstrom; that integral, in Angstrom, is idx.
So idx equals 1.9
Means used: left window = 6.67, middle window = 6.18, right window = 6.75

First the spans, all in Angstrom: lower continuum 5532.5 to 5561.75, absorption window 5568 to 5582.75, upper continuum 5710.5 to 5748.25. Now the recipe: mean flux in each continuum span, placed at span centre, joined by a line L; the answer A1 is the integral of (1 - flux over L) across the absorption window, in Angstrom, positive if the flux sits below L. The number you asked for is -2.10 Angstrom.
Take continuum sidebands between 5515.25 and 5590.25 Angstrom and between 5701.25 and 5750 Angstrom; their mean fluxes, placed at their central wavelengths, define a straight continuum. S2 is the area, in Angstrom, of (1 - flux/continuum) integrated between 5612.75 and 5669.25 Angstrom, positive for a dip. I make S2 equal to 5.8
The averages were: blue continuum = 6.71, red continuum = 7.67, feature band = 6.46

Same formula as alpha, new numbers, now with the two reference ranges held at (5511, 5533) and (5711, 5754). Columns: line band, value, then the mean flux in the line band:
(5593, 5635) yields 4.36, 6.21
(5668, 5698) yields 2.40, 6.85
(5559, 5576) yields -0.39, 6.74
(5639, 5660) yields 1.88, 6.55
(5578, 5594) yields -0.77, 7.04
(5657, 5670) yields 1.20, 6.63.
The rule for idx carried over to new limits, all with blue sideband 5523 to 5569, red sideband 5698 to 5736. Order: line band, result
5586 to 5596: 0.8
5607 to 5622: 1.0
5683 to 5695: 0.5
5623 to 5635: 1.2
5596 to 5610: 1.8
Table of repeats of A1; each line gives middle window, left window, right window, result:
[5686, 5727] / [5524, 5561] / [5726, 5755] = 2.31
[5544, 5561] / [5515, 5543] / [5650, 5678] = -0.83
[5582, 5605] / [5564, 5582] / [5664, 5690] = 3.55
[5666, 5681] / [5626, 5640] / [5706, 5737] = 0.58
